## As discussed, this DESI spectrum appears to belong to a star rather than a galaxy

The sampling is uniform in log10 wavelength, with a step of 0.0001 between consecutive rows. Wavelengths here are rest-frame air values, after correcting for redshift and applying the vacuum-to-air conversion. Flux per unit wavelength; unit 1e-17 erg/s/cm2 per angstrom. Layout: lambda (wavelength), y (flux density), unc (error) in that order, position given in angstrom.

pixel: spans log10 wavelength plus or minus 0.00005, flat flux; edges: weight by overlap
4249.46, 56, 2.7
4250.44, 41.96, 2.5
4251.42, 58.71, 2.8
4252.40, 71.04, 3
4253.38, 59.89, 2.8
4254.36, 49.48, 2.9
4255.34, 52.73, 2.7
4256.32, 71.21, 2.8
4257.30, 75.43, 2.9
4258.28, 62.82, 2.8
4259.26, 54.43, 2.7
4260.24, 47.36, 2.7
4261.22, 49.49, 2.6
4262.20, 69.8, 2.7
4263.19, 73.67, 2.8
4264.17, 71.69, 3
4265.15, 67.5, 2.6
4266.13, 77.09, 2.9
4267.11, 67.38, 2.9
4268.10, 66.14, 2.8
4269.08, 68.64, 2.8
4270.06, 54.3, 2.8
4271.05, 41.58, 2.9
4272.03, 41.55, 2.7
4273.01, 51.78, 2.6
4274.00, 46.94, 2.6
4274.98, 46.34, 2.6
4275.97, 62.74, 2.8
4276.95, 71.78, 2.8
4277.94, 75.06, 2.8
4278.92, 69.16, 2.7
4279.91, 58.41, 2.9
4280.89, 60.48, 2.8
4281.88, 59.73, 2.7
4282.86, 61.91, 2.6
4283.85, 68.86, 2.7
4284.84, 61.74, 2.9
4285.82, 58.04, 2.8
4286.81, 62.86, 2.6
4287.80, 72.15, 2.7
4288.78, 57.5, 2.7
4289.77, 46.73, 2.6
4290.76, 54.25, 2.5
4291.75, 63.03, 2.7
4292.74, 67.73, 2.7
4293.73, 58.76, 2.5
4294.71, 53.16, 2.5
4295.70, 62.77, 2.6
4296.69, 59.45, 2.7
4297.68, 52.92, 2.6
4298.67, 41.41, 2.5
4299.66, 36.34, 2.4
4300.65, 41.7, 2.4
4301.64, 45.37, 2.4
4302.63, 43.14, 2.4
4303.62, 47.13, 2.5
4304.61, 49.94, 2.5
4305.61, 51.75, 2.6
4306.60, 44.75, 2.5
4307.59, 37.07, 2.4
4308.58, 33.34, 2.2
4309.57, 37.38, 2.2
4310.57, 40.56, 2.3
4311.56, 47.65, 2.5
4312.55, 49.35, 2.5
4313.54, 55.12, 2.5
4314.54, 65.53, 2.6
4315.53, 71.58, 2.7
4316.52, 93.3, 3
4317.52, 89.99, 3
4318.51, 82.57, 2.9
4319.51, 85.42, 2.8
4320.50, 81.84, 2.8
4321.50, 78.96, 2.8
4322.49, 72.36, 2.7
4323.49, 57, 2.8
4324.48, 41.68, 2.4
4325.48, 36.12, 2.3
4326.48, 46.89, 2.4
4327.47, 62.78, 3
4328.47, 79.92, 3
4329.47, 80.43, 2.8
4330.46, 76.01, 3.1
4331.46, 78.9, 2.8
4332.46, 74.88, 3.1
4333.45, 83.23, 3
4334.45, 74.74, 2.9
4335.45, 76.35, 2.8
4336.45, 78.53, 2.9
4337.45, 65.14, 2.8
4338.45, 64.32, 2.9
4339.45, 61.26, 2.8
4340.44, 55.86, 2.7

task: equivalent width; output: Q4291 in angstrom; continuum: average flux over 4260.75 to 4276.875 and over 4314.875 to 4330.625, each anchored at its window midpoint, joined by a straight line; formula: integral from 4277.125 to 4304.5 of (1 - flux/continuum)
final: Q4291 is 3.1 angstrom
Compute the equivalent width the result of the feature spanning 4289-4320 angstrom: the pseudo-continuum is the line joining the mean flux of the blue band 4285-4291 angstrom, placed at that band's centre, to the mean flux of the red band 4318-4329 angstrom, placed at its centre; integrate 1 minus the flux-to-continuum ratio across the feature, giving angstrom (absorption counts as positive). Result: 3.58 angstrom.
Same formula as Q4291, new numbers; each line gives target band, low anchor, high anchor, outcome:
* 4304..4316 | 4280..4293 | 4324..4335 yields 2.9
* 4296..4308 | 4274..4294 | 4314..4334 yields 3.6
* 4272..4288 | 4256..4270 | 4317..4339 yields 1.5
